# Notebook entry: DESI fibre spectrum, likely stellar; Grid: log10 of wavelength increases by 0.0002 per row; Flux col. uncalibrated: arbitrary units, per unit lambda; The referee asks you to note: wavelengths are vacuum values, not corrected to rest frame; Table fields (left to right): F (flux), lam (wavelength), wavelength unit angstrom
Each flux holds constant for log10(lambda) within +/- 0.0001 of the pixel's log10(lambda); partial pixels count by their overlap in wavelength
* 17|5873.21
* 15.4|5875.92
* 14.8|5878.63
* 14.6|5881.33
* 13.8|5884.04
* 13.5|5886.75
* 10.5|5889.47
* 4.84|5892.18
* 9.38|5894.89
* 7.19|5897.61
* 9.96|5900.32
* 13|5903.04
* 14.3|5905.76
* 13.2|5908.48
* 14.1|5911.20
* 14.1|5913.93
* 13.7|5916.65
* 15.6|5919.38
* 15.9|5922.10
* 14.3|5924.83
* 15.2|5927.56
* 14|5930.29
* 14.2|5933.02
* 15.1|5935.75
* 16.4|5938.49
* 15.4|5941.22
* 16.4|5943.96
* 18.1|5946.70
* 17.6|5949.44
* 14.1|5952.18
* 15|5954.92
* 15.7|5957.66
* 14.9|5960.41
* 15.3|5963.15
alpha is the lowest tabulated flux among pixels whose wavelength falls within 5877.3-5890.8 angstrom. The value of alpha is 10.5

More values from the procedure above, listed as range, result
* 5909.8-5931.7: 13.7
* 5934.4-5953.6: 14.1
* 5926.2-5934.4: 14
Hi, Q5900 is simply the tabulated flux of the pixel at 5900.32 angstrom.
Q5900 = 9.96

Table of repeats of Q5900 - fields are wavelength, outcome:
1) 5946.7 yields 18.1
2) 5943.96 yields 16.4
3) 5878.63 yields 14.8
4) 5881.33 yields 14.6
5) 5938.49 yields 16.4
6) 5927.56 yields 15.2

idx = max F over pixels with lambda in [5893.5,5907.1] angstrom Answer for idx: 14.3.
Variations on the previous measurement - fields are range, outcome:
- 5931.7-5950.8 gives 18.1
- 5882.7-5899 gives 13.8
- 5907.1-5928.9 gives 15.9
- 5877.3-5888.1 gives 14.8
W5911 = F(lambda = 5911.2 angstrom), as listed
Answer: 14.1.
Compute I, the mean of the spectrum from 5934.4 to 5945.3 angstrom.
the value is 15.8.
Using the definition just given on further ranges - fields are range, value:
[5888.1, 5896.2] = 8.24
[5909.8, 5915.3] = 14.1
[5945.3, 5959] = 16.1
